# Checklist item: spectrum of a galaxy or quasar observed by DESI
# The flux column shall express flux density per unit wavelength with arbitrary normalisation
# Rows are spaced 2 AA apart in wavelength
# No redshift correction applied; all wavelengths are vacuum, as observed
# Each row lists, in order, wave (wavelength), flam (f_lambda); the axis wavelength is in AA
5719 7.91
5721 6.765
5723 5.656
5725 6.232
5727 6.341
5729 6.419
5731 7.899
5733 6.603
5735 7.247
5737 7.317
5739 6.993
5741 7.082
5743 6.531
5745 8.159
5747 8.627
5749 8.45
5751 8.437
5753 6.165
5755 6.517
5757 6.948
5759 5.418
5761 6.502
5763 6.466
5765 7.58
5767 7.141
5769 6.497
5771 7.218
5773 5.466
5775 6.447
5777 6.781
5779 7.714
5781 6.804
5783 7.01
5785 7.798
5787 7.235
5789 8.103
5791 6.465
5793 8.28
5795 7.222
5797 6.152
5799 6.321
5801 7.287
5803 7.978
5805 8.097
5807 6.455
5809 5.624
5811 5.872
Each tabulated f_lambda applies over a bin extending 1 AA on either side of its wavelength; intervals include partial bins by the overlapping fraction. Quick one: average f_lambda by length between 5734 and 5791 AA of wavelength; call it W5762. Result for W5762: 7.08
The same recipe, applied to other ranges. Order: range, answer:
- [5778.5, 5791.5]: 7.32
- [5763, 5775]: 6.73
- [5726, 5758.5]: 7.21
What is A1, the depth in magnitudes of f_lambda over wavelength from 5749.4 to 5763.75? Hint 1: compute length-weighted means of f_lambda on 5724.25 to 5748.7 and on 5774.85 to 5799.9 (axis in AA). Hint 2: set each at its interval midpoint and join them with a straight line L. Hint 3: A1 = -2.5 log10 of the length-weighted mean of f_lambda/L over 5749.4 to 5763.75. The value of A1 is 0.07 mag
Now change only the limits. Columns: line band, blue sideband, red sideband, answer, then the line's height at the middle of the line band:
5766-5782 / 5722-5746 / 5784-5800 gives 0.05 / 7.1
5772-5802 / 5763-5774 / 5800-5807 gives 0.03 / 7.2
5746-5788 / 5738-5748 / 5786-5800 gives 0.04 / 7.3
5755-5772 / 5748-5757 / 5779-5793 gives 0.10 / 7.34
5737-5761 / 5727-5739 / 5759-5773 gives -0.05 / 6.86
